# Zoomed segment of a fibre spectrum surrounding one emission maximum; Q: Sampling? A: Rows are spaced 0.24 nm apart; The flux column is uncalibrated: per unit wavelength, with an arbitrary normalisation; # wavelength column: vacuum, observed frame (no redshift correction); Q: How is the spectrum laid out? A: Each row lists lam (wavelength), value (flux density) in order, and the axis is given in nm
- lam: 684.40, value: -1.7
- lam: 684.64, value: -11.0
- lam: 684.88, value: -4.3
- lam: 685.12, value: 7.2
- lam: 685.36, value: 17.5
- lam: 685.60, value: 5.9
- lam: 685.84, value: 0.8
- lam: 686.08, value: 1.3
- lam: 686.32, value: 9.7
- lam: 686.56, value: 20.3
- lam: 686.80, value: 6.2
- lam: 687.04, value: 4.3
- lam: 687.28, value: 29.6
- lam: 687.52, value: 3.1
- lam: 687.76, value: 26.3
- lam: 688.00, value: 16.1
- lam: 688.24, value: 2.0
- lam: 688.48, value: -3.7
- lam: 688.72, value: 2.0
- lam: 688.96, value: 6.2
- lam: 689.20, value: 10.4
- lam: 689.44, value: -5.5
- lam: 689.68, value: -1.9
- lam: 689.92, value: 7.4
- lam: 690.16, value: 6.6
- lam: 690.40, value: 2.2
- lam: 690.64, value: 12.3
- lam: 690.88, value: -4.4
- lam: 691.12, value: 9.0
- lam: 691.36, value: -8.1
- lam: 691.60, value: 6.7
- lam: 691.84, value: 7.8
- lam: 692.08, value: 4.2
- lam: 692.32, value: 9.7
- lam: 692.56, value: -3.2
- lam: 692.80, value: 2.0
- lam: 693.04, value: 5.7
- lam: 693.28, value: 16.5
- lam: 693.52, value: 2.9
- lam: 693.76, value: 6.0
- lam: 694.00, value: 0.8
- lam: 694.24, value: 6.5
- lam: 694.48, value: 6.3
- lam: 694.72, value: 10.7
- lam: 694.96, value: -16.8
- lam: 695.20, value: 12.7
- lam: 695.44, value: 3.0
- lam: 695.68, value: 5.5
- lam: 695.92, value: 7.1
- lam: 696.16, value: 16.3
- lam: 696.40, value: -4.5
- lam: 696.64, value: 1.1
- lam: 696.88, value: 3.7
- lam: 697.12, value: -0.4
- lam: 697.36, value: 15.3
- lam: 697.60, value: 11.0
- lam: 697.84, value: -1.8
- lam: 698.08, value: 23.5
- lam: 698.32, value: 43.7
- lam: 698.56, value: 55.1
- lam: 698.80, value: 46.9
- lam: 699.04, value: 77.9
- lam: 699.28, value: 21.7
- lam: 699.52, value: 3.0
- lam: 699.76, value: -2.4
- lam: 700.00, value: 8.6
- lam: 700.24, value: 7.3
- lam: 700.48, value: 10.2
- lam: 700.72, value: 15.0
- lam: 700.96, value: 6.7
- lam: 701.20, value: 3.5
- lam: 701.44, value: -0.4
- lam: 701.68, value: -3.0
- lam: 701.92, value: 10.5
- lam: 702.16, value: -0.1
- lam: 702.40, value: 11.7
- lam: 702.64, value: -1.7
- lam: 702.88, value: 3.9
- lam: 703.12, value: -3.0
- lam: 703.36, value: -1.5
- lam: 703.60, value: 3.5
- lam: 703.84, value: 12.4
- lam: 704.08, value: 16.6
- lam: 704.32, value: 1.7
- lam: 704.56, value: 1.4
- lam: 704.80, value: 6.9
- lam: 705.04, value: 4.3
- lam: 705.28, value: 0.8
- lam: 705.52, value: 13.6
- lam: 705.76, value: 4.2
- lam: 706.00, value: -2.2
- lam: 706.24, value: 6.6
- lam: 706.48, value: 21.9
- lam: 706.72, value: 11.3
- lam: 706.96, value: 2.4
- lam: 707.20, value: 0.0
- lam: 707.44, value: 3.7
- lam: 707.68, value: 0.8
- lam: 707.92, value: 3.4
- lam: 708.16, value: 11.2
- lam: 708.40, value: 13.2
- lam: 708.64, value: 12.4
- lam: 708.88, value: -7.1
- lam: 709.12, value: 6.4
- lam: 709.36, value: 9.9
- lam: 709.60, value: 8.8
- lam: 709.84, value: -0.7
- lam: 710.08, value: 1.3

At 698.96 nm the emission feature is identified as [O II] 3727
